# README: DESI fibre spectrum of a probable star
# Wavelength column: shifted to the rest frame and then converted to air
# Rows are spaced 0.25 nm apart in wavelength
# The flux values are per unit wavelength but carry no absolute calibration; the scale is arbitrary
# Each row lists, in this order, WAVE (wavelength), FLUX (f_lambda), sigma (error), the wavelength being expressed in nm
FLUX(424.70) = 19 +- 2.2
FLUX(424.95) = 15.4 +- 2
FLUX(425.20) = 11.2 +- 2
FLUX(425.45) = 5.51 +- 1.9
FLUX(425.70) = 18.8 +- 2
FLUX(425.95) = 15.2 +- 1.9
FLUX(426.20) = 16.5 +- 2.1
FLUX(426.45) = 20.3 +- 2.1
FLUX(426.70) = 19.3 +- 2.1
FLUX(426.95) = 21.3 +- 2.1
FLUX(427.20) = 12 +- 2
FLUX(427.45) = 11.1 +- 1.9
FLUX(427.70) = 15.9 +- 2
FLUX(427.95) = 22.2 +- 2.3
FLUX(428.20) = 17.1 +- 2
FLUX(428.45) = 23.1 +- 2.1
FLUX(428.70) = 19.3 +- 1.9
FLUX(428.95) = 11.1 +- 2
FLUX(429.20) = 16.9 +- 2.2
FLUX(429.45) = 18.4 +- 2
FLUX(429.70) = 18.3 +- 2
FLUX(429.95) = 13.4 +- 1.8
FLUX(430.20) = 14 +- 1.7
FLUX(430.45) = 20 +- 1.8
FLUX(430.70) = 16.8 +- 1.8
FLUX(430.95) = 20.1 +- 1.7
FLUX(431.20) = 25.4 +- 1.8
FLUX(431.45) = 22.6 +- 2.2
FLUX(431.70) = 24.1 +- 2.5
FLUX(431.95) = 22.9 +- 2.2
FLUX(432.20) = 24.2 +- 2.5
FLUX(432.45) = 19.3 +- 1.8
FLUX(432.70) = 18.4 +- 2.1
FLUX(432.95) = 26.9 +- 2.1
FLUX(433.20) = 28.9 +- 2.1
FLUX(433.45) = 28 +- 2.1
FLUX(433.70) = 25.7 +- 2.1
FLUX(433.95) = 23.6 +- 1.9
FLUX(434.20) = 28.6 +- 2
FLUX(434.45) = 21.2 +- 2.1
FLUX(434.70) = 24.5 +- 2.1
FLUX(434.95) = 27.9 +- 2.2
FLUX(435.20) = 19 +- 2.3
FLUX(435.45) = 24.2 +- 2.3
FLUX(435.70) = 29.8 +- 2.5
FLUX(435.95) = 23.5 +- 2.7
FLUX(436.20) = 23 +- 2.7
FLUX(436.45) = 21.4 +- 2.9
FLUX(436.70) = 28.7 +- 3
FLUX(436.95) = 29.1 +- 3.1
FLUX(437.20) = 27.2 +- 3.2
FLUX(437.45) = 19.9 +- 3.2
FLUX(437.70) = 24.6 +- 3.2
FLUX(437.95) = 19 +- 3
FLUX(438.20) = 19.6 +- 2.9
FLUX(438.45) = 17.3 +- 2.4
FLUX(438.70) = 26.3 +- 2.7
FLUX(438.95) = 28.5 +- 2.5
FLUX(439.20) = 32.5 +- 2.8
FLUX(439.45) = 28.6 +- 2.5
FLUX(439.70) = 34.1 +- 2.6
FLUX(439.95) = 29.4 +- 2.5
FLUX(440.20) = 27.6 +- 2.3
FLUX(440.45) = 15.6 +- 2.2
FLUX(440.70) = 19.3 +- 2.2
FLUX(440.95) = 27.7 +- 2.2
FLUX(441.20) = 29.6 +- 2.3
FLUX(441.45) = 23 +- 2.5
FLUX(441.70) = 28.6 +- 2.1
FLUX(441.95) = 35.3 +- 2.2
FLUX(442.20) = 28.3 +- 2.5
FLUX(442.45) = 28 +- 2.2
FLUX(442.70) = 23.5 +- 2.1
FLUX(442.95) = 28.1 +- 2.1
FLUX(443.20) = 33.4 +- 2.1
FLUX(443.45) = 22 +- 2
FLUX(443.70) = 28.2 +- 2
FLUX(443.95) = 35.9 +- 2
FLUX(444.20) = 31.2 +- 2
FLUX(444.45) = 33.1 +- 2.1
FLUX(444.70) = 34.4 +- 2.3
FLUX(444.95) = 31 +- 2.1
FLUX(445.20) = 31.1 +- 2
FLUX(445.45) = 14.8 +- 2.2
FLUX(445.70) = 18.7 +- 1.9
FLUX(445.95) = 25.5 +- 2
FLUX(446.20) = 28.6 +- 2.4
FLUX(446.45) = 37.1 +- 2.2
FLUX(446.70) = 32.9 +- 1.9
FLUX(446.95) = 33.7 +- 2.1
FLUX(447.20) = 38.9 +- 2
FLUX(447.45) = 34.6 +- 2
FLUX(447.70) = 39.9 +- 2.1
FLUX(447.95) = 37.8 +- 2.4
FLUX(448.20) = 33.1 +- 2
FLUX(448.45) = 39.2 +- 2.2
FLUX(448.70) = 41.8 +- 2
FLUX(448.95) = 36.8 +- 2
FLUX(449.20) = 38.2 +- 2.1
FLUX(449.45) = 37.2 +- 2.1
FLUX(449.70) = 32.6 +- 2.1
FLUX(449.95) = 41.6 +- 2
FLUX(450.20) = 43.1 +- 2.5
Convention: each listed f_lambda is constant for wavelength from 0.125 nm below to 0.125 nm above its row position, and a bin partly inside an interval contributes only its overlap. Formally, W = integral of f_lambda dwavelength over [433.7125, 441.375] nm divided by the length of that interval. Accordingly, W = 25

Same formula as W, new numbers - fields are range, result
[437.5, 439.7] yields 24.9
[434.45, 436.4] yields 24.2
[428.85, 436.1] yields 22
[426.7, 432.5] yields 18.7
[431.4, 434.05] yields 24.1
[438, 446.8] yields 27.6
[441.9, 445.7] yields 28.8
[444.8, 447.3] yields 29.2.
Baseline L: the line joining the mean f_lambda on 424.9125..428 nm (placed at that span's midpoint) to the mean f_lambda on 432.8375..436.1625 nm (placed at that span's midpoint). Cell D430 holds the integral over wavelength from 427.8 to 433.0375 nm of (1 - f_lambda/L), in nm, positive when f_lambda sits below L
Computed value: 0.20 nm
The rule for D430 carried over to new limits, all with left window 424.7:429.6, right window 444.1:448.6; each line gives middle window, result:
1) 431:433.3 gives -0.33 nm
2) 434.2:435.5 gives -0.07 nm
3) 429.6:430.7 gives 0.14 nm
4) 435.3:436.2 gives -0.07 nm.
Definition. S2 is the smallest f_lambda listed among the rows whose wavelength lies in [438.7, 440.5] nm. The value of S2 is 15.6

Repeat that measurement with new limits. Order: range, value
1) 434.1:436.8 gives 19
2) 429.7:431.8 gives 13.4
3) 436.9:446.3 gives 14.8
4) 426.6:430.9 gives 11.1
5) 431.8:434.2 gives 18.4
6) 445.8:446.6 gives 25.5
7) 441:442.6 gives 23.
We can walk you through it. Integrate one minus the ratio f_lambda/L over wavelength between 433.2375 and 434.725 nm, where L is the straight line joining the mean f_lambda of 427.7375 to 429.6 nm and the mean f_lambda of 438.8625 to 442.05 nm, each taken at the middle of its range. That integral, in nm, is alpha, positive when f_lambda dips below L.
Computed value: -0.208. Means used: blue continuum 18.2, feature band 25.5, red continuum 27.6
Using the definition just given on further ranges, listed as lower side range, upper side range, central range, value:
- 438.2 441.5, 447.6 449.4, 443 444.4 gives 0.052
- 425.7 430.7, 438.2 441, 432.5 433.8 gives -0.267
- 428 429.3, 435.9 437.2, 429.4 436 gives -0.253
